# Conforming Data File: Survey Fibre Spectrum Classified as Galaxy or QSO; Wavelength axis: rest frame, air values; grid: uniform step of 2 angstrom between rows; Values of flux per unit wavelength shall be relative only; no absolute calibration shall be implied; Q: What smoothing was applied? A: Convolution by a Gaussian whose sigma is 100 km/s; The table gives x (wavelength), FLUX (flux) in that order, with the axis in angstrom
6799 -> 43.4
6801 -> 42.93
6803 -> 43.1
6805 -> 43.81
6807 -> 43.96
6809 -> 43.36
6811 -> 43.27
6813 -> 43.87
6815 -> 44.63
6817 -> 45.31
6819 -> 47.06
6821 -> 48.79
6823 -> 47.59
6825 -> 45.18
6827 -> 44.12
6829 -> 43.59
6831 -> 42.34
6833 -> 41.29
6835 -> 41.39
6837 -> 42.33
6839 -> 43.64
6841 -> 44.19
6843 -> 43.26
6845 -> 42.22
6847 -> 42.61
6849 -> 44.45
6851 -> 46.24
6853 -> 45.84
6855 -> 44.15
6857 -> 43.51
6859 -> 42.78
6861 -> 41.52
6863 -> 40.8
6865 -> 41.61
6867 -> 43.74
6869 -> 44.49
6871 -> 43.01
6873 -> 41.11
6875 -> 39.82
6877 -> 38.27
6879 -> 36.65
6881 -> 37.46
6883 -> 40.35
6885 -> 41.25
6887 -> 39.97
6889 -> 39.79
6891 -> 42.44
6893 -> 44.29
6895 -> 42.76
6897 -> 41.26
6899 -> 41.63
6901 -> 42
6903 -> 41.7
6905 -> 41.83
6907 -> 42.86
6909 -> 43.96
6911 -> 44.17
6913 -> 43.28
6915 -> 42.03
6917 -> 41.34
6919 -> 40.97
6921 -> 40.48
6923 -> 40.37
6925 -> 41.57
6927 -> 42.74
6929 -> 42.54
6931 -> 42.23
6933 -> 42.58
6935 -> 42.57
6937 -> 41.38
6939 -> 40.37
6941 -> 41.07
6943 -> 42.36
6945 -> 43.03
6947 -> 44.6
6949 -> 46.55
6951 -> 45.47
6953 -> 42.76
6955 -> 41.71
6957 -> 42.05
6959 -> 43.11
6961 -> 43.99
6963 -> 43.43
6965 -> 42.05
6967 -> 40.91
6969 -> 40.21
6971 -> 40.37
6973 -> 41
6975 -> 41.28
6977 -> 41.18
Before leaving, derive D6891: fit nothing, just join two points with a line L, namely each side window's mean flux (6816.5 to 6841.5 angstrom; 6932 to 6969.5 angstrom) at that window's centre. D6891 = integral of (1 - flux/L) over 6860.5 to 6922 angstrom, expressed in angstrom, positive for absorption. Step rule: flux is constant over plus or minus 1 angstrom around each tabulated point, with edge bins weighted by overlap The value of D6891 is 2.8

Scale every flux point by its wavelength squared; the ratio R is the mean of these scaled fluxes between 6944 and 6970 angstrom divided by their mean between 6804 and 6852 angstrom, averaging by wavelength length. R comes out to 1.01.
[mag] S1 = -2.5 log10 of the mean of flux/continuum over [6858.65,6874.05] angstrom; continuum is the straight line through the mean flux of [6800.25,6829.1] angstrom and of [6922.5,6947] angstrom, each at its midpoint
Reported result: 0.03 mag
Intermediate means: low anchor 44.8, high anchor 42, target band 42.4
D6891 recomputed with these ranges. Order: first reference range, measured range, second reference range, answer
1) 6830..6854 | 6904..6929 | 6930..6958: 0.4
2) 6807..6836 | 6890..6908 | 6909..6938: 0.1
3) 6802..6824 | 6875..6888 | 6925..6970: 1.4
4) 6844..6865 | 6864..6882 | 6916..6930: 0.9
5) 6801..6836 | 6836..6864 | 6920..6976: 0.2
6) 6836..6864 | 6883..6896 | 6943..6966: 0.5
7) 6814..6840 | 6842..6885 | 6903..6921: 1.5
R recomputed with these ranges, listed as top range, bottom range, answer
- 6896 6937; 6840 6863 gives 0.98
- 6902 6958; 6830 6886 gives 1.03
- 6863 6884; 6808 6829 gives 0.91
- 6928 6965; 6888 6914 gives 1.02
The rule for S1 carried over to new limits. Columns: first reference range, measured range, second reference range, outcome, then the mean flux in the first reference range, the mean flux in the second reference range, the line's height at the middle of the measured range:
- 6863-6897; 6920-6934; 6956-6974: -0.01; 41.1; 41.9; 41.5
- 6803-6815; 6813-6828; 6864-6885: -0.07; 43.7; 40.7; 43.2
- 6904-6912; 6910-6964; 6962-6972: -0.01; 43.2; 41.4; 42.3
